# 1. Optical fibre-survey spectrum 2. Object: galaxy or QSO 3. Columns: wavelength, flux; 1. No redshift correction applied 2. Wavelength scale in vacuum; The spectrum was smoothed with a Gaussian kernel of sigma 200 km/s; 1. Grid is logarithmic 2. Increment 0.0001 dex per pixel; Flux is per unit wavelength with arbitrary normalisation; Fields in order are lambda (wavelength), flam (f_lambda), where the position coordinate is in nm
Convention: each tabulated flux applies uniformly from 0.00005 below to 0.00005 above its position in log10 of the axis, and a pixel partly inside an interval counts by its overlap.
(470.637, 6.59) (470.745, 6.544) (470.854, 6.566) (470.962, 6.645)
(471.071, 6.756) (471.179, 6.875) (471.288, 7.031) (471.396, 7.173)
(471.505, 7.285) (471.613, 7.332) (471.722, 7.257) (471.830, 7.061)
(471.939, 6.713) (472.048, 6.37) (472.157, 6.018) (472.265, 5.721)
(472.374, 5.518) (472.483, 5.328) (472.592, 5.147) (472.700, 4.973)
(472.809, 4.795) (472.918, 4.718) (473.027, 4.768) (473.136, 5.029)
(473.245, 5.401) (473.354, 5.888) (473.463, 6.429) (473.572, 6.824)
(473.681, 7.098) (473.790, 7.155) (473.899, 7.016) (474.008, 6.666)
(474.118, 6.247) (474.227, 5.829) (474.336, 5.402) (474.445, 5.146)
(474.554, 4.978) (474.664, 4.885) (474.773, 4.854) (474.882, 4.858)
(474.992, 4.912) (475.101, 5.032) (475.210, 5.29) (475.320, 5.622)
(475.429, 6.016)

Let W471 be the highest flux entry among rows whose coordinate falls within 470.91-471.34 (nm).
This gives 7.031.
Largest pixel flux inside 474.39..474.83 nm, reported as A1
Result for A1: 5.146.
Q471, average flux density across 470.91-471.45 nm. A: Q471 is 6.9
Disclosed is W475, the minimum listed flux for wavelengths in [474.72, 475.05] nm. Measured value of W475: 4.854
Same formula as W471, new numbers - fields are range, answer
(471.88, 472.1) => 6.713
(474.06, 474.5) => 6.247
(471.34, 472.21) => 7.332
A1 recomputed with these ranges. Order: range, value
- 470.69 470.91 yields 6.566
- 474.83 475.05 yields 4.912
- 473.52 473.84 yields 7.155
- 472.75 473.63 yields 6.824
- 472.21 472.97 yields 5.721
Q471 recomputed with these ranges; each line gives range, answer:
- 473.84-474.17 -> 6.64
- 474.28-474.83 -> 5.06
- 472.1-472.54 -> 5.64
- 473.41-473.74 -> 6.79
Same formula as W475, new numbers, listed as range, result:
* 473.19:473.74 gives 5.401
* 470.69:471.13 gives 6.544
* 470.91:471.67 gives 6.645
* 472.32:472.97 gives 4.718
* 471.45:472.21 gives 6.018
